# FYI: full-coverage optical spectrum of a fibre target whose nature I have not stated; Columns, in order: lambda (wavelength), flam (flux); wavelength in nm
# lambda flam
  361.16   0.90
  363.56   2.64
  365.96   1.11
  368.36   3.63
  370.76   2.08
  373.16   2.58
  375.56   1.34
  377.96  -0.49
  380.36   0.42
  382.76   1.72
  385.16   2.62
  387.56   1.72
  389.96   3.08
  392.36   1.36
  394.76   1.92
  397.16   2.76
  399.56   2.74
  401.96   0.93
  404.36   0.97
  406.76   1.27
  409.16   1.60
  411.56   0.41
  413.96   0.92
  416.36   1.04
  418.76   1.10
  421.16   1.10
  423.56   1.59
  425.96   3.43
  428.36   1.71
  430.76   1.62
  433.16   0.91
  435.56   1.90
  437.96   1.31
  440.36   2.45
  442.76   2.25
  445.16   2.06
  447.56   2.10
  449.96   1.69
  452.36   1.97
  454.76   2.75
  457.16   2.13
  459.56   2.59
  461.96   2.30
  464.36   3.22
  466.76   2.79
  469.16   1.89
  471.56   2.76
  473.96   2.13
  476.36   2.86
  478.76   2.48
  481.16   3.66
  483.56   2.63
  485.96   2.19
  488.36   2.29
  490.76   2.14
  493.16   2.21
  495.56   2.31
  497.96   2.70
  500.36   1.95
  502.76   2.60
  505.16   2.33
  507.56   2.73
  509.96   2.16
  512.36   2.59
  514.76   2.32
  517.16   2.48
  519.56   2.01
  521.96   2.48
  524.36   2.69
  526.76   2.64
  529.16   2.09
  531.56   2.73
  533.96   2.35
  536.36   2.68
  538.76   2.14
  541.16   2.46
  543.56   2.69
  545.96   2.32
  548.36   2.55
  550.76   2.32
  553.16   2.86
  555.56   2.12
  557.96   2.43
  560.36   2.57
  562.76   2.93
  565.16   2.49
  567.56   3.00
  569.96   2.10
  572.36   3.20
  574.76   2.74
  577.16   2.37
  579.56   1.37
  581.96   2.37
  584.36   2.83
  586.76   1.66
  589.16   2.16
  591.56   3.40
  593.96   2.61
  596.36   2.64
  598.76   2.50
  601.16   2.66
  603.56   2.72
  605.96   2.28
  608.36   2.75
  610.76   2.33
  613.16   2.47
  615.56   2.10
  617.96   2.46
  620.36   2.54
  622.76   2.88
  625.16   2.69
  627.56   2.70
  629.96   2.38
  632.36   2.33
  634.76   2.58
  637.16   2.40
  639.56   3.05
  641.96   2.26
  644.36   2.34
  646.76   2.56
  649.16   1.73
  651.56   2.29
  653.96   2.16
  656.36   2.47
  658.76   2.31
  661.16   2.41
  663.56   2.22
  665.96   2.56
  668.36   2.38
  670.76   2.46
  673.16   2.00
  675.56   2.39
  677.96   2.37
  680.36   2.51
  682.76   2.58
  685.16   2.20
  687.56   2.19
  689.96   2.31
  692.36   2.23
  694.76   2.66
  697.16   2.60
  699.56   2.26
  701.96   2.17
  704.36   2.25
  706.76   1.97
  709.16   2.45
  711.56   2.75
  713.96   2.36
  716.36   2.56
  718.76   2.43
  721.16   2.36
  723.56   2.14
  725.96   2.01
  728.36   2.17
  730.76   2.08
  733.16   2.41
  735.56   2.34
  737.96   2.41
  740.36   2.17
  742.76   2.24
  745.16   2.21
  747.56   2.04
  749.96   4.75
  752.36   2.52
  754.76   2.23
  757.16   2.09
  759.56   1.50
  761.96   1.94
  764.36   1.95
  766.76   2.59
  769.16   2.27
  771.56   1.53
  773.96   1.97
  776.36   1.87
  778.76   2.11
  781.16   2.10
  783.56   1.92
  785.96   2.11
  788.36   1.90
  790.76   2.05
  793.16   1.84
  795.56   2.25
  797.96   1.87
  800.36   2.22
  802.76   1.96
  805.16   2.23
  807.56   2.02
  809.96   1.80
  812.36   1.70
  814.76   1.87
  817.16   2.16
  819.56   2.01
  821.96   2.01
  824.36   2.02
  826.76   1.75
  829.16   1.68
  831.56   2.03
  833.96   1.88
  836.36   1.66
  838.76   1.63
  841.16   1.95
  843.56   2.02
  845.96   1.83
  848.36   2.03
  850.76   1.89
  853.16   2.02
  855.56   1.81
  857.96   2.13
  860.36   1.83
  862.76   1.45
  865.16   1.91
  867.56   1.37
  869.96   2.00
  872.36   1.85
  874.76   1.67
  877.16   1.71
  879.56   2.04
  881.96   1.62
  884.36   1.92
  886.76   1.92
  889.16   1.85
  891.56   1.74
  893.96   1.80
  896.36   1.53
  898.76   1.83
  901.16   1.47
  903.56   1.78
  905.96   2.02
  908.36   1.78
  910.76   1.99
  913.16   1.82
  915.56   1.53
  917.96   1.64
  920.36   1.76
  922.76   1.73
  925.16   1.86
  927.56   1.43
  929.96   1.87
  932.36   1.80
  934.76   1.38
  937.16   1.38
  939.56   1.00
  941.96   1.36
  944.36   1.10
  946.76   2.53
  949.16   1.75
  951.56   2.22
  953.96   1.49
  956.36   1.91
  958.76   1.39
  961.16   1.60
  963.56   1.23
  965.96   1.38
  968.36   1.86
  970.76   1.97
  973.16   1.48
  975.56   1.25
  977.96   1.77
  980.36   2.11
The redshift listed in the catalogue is 0.141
